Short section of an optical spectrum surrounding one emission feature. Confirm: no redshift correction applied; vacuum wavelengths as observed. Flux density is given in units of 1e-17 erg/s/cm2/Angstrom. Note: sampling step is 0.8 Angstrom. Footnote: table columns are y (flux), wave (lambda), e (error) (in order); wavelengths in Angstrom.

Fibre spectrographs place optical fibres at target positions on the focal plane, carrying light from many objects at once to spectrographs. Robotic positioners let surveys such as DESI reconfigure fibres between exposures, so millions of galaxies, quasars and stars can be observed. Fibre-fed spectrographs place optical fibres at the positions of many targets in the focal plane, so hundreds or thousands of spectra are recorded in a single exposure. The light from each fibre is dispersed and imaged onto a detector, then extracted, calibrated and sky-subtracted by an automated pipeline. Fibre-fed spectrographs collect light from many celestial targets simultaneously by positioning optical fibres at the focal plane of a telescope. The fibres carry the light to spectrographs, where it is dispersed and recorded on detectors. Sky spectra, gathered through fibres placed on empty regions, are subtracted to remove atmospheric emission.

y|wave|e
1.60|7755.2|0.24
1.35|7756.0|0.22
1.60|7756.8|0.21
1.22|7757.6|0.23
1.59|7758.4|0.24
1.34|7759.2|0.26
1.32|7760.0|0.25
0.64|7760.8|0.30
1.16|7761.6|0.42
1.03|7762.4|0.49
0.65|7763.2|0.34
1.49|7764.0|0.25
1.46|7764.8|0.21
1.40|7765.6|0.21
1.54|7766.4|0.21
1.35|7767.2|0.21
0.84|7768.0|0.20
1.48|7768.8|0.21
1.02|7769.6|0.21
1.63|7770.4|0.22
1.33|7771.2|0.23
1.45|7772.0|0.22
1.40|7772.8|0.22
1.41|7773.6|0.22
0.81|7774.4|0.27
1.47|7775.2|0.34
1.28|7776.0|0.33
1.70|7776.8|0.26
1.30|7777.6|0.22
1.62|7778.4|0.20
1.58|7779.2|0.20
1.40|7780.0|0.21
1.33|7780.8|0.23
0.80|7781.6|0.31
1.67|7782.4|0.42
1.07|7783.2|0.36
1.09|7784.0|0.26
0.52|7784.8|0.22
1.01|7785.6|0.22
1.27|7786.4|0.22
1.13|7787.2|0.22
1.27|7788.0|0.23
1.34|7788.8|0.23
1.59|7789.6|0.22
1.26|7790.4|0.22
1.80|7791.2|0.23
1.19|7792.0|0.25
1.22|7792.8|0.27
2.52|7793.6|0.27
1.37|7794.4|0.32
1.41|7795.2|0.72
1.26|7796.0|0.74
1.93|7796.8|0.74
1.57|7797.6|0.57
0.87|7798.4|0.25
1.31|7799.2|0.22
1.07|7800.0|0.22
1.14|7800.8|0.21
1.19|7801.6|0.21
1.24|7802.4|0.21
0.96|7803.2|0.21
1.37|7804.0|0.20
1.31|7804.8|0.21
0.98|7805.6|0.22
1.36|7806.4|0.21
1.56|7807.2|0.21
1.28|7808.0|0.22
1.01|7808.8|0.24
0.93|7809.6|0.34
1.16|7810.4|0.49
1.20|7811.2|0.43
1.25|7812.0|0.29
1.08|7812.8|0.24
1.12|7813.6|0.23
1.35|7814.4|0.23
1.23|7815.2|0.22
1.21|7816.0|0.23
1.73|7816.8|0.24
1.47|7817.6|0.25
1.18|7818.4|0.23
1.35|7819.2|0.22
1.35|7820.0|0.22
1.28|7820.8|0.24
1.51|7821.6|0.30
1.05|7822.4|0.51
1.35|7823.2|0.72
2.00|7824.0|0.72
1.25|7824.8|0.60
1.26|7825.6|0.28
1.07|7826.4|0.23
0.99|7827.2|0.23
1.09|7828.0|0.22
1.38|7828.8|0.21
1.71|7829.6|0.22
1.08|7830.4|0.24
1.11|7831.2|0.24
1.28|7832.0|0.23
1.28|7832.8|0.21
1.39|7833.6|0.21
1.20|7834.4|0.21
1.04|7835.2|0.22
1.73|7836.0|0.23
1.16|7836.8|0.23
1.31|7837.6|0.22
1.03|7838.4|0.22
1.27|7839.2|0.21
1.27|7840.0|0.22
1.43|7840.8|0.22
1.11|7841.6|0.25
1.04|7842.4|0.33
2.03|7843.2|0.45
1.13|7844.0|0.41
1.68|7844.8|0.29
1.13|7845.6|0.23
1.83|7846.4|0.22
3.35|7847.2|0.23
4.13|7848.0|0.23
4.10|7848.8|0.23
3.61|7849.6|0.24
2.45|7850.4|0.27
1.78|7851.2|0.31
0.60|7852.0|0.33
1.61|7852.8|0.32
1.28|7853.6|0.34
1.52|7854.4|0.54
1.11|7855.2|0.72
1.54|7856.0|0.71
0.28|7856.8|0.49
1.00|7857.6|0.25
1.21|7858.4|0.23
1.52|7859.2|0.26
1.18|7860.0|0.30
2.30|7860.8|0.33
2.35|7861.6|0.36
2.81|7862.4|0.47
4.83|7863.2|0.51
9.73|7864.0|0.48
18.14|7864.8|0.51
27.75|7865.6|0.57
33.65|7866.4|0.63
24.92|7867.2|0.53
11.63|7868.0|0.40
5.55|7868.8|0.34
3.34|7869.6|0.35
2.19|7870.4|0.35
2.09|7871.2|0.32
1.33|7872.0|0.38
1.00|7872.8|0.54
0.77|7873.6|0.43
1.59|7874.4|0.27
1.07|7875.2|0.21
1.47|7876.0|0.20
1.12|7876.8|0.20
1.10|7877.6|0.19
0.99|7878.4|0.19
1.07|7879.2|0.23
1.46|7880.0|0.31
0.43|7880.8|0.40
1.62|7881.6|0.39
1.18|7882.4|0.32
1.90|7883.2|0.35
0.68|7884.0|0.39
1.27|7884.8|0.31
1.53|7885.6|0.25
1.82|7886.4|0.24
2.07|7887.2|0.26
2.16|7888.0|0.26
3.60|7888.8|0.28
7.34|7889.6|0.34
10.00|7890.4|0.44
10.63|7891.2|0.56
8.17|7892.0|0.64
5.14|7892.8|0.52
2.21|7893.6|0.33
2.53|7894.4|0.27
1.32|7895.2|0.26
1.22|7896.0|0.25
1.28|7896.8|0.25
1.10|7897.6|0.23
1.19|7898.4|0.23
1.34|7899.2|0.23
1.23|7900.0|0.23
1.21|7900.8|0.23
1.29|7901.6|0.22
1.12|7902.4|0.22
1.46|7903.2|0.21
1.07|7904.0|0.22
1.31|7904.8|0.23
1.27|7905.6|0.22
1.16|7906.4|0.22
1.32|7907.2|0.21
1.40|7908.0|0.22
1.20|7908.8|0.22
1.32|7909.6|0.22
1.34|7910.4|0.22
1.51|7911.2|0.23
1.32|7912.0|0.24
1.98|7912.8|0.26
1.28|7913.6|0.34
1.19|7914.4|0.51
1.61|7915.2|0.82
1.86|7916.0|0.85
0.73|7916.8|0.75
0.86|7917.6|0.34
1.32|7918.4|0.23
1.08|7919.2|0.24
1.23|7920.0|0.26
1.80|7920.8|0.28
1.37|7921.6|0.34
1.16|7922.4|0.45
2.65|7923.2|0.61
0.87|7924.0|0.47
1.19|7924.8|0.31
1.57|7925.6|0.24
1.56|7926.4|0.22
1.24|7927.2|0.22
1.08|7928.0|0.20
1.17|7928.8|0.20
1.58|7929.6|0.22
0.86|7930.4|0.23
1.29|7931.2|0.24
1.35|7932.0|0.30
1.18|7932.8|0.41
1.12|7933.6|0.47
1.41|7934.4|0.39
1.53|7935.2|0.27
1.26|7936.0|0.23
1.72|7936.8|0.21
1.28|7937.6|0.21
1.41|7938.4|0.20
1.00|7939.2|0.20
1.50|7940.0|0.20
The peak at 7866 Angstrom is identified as Halpha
